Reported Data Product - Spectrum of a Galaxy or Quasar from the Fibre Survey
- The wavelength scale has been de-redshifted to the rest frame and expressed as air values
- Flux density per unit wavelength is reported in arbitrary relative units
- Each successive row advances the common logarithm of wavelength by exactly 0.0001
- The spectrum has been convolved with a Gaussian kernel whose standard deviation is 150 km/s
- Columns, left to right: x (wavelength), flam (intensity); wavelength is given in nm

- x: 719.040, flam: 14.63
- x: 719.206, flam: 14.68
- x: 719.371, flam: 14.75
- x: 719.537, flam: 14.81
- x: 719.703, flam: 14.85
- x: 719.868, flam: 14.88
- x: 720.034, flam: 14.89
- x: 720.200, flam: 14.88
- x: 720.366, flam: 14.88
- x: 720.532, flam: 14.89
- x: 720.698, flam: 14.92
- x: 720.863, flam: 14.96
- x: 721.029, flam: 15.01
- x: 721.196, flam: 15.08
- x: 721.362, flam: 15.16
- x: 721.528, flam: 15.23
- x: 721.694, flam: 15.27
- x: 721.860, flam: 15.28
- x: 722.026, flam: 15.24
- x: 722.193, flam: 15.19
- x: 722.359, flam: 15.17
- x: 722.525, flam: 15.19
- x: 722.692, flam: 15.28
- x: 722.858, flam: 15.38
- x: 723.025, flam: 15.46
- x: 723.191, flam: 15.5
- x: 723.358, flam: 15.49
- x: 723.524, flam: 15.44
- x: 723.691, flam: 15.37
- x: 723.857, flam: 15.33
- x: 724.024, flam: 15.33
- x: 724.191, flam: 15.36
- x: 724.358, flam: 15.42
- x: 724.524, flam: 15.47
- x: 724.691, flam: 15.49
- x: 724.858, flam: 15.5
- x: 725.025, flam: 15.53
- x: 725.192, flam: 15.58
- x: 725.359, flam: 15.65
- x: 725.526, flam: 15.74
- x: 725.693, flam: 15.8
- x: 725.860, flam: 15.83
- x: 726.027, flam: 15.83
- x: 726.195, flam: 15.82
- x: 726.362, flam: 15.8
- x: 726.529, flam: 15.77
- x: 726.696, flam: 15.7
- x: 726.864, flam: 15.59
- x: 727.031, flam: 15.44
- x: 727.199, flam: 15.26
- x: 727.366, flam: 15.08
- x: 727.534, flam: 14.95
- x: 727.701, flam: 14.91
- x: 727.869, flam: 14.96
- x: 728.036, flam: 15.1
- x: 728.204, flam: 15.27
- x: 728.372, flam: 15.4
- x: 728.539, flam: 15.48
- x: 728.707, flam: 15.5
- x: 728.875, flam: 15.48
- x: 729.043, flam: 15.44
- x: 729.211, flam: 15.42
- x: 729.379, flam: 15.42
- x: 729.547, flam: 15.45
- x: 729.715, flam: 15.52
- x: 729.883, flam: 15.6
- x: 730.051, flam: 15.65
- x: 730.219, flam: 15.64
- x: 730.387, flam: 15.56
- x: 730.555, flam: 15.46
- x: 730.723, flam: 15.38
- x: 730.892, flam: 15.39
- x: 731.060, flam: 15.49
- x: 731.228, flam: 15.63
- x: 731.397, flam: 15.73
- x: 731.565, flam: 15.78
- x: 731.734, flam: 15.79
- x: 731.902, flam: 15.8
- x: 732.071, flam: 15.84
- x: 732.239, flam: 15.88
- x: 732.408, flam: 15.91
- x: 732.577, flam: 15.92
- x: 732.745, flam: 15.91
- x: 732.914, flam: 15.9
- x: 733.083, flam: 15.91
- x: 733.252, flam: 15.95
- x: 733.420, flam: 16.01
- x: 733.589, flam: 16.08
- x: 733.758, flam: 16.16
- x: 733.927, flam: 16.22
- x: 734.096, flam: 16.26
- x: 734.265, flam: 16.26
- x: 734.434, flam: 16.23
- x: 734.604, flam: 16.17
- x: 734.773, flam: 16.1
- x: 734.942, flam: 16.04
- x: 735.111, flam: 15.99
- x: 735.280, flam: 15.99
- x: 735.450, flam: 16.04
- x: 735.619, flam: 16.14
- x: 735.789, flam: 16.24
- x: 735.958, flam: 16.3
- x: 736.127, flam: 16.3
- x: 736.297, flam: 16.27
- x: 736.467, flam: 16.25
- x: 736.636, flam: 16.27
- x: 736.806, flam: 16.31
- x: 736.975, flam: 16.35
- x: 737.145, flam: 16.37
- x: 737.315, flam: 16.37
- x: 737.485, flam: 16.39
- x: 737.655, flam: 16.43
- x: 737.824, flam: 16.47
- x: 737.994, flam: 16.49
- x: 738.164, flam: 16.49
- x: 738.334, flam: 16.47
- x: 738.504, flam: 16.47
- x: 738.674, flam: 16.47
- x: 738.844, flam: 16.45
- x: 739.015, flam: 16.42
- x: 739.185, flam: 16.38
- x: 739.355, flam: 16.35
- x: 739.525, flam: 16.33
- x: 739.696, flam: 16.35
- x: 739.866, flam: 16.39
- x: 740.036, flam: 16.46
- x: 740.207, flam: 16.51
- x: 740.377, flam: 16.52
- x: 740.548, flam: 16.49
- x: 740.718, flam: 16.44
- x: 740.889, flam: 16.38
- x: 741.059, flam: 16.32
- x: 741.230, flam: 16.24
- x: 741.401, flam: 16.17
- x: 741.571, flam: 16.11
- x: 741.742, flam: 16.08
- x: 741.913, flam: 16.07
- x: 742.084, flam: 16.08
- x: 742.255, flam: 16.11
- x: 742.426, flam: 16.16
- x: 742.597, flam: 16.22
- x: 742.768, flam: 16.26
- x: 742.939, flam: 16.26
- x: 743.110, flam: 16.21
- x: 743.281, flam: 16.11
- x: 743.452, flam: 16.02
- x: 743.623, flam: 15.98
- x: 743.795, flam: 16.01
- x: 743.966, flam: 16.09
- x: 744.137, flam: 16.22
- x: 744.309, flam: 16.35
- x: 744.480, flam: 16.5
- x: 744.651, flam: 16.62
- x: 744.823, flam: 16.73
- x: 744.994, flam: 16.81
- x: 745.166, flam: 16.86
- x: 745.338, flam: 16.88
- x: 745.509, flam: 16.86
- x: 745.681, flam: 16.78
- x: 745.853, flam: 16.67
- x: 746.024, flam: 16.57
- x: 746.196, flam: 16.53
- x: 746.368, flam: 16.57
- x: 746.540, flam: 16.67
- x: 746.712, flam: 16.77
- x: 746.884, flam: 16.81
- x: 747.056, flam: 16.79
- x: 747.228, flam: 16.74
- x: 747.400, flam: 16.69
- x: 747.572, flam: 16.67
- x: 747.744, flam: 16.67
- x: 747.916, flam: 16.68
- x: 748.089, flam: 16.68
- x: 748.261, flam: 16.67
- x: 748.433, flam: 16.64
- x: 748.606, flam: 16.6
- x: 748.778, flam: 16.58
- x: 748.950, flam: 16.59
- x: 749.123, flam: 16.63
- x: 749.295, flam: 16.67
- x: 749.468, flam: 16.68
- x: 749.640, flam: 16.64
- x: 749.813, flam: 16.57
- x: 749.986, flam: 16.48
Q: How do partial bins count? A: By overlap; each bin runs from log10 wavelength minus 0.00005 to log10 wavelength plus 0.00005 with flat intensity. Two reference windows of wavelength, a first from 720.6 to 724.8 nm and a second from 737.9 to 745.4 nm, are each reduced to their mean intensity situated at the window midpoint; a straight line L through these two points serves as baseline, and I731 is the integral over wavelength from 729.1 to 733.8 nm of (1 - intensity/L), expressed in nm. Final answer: 0.02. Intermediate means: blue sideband 15.3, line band 15.7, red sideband 16.3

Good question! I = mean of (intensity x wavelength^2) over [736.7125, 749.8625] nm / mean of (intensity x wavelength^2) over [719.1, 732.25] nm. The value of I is 1.12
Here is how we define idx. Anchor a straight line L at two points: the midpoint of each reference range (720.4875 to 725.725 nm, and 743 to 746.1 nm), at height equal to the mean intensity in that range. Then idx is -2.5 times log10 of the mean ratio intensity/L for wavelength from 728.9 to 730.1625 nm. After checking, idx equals 0.01 mag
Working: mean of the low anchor 15.3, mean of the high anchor 16.5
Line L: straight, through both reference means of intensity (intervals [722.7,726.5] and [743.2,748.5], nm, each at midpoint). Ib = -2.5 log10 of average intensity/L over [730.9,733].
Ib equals 0.01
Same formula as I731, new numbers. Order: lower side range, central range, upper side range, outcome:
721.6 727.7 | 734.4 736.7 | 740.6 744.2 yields -0.04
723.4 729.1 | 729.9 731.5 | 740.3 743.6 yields 0.01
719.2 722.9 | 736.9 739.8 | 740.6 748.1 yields -0.06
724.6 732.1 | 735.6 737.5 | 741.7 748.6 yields -0.04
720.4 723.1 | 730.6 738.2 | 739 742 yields -0.05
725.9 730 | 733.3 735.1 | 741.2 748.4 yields -0.04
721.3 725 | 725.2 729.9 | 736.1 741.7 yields 0.05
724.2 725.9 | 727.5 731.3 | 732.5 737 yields 0.10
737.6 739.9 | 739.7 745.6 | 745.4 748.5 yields 0.08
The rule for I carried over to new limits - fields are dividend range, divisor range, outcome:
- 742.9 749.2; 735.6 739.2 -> 1.04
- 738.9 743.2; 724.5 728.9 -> 1.09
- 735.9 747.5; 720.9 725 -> 1.13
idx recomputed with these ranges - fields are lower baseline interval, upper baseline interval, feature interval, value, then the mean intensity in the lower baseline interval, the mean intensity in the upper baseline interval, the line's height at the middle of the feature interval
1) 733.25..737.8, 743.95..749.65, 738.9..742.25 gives 0.01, 16.2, 16.7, 16.4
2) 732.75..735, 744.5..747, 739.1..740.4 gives 0.00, 16.1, 16.7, 16.4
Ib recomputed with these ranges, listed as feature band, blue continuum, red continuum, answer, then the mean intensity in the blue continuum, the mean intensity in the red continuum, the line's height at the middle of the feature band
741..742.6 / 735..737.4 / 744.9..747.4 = 0.02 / 16.2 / 16.7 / 16.5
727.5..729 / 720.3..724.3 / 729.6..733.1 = 0.02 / 15.2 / 15.7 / 15.5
